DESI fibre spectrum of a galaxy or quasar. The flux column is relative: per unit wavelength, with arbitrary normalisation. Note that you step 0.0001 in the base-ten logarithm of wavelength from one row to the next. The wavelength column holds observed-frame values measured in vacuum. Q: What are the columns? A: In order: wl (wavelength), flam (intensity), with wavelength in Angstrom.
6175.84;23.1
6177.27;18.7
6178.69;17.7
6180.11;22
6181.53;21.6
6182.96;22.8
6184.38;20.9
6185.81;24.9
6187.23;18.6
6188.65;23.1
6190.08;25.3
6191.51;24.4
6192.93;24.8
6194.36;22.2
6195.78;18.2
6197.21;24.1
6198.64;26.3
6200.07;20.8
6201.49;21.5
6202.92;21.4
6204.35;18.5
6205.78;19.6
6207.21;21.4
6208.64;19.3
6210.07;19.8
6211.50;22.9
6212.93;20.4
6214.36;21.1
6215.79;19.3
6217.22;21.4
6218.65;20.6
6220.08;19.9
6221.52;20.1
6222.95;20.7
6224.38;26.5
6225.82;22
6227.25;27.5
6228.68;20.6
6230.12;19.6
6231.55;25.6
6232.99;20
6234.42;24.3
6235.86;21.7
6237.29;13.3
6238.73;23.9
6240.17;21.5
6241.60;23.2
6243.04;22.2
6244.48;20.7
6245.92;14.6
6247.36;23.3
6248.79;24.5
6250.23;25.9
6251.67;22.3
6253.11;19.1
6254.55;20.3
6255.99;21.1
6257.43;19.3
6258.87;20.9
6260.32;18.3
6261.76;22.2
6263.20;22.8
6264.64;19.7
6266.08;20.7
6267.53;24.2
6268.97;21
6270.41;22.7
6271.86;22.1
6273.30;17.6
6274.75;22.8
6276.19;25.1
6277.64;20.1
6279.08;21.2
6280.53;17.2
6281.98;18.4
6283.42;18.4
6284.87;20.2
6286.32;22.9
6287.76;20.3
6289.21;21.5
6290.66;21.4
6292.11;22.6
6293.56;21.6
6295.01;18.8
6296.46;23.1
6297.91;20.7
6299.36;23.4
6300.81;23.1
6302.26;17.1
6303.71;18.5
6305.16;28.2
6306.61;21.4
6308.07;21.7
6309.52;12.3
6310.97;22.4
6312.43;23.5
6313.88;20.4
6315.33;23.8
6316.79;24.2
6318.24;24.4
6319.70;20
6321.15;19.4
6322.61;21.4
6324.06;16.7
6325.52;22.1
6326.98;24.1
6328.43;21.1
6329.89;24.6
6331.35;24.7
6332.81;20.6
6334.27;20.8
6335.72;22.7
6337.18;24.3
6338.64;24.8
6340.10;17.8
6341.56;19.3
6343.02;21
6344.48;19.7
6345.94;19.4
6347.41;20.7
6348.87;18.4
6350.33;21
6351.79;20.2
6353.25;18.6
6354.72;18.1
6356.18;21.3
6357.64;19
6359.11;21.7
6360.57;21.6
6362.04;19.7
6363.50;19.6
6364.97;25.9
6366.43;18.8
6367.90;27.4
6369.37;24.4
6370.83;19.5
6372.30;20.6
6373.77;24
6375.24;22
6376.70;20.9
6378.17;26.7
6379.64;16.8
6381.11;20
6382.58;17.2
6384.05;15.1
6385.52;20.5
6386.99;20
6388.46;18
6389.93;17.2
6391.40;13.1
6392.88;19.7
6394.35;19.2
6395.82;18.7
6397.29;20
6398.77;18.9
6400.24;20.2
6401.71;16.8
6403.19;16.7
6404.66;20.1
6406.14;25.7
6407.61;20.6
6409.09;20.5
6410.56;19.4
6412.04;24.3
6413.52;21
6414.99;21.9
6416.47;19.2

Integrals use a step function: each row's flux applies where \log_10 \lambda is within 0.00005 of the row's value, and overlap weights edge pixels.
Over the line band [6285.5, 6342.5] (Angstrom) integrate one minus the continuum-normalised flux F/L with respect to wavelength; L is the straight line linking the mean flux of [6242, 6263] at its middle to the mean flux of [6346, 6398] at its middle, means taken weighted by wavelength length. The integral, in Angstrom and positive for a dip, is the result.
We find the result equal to -2.65 Angstrom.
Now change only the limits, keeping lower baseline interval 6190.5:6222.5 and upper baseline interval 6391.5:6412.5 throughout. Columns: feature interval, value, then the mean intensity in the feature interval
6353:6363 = 0.03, 20.1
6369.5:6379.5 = -1.04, 22.1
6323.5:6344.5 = -1.46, 21.7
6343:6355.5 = 0.36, 19.6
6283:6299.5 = -0.46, 21.2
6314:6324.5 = -0.54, 21.5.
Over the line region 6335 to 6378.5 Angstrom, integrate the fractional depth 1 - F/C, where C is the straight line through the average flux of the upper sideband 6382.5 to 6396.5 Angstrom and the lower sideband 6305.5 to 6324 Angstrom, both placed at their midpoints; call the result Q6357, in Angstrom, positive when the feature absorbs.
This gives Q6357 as -4.3 Angstrom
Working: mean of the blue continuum 21.2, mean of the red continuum 17.9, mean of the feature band 21.3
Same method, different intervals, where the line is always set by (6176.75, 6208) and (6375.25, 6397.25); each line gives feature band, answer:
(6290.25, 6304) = -0.6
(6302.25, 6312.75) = -0.4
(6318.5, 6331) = -1.0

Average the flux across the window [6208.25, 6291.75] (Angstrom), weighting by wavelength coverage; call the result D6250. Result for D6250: 21.2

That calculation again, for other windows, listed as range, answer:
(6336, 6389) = 20.7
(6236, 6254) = 21.2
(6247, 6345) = 21.4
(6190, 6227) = 21.6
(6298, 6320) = 21.6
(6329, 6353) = 21.2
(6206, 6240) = 21.4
